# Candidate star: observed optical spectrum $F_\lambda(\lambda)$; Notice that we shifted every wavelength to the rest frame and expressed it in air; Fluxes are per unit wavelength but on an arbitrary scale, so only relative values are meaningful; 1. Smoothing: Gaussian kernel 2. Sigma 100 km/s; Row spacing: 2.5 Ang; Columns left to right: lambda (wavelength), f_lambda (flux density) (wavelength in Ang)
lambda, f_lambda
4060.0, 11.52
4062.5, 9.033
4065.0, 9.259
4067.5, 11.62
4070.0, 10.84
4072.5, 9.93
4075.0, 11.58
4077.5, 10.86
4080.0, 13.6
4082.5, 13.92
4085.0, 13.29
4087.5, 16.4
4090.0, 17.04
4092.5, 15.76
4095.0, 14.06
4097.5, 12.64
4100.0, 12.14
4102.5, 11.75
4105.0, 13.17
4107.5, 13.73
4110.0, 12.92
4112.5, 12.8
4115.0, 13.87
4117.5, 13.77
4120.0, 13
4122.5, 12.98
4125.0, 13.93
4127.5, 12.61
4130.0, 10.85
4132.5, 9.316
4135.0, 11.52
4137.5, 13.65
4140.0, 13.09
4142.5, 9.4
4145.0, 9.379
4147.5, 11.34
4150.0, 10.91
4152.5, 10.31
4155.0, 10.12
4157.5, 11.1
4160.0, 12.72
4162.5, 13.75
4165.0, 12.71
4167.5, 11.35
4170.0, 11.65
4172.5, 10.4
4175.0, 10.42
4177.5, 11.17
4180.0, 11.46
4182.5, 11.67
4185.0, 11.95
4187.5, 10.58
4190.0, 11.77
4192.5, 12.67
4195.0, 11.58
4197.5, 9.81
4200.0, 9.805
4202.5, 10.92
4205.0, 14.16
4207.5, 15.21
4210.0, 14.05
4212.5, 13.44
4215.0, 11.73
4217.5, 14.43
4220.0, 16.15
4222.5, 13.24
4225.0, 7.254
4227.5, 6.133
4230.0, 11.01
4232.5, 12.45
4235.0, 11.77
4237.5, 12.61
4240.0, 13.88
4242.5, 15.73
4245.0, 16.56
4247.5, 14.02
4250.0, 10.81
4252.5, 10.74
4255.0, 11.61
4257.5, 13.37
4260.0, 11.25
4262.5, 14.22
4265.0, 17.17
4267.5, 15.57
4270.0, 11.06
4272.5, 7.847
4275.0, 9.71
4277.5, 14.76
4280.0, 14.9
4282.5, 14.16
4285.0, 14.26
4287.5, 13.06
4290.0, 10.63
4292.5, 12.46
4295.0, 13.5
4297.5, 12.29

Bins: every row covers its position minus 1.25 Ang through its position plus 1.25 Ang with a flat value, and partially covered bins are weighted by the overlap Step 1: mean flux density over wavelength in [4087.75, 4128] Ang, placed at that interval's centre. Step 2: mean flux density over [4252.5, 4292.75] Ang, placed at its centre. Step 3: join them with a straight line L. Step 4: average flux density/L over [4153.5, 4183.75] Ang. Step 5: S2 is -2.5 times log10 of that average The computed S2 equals 0.16 mag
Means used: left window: 13.6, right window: 12.8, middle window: 11.5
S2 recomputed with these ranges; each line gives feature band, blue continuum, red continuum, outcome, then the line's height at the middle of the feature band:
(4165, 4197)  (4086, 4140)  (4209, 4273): 0.137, 12.9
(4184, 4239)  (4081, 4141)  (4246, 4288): 0.092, 13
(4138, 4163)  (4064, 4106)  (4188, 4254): 0.127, 12.6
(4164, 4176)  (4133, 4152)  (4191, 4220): 0.051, 11.8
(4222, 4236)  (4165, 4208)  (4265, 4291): 0.197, 12.1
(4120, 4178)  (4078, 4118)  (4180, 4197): 0.090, 12.5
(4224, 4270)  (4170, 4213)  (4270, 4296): -0.031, 12.2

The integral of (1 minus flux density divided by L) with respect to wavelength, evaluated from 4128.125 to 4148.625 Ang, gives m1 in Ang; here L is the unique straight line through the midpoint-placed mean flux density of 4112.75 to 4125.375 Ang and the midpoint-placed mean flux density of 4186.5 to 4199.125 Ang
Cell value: 2.8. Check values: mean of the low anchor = 13.4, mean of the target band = 11.1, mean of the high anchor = 11.3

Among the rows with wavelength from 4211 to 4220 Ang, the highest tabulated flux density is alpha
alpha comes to 16.15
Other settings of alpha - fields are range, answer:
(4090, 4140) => 17.04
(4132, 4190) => 13.75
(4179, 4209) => 15.21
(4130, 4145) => 13.65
